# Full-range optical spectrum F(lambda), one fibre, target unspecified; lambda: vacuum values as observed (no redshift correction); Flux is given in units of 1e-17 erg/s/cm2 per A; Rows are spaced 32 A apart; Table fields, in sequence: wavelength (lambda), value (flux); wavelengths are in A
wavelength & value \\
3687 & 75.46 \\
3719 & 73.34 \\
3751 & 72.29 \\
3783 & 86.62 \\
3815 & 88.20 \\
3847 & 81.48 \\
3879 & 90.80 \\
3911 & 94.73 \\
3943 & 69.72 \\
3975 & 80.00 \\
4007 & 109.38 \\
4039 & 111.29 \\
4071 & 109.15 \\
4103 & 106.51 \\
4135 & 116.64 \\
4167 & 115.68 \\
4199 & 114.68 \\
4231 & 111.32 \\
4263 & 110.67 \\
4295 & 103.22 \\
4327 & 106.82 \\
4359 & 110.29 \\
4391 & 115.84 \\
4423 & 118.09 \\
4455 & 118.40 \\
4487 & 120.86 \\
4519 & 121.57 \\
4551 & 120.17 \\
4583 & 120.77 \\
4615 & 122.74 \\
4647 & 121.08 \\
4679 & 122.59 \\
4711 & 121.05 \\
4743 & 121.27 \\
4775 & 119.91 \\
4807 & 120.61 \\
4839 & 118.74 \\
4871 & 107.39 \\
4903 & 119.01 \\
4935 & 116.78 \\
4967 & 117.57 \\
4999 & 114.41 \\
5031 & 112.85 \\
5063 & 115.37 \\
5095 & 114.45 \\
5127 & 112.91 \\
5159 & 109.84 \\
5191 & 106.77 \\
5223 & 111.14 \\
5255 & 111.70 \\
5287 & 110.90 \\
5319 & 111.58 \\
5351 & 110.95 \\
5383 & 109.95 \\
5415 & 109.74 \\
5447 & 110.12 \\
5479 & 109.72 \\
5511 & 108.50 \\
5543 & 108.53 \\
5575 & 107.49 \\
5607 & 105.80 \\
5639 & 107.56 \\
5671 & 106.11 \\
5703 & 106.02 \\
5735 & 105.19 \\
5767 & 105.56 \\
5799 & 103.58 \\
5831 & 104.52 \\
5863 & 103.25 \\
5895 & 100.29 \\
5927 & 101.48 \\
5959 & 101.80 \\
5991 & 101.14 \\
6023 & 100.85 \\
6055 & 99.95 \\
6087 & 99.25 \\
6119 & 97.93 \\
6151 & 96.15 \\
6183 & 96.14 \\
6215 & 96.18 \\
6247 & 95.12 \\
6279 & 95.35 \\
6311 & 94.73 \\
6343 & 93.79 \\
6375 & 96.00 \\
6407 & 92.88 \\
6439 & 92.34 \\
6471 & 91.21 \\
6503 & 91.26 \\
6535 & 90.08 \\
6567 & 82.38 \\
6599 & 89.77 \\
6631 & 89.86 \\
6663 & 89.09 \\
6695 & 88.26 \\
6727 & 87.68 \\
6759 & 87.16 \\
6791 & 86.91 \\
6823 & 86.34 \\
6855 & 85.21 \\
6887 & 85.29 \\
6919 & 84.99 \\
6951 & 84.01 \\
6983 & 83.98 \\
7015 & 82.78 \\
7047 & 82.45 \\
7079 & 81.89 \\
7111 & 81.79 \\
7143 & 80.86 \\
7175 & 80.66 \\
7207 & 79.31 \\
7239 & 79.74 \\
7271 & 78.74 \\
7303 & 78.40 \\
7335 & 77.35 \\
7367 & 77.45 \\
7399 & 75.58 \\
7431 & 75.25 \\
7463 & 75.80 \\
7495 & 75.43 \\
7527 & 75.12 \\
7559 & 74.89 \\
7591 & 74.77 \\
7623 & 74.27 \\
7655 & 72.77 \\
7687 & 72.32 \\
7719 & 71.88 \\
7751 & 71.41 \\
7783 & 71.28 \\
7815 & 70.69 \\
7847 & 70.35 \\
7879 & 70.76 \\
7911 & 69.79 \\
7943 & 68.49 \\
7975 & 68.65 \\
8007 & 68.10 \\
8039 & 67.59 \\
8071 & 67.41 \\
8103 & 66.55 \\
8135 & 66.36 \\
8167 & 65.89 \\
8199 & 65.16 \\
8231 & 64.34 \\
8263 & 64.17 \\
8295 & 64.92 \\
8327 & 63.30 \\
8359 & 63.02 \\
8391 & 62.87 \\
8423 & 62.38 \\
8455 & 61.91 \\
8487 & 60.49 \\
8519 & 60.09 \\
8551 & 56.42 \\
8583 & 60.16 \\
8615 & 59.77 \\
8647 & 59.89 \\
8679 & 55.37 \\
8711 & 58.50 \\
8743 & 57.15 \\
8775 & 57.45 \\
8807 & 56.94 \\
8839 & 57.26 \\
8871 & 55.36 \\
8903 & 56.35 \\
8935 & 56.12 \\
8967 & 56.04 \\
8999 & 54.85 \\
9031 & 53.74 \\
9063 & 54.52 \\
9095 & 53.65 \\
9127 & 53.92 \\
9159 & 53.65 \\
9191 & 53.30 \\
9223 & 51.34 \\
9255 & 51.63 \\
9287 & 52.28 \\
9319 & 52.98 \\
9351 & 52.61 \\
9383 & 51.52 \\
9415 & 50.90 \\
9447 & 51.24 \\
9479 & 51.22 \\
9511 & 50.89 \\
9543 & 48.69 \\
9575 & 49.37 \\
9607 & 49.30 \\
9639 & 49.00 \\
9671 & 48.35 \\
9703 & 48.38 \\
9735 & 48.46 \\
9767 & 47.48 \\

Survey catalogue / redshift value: 0.00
